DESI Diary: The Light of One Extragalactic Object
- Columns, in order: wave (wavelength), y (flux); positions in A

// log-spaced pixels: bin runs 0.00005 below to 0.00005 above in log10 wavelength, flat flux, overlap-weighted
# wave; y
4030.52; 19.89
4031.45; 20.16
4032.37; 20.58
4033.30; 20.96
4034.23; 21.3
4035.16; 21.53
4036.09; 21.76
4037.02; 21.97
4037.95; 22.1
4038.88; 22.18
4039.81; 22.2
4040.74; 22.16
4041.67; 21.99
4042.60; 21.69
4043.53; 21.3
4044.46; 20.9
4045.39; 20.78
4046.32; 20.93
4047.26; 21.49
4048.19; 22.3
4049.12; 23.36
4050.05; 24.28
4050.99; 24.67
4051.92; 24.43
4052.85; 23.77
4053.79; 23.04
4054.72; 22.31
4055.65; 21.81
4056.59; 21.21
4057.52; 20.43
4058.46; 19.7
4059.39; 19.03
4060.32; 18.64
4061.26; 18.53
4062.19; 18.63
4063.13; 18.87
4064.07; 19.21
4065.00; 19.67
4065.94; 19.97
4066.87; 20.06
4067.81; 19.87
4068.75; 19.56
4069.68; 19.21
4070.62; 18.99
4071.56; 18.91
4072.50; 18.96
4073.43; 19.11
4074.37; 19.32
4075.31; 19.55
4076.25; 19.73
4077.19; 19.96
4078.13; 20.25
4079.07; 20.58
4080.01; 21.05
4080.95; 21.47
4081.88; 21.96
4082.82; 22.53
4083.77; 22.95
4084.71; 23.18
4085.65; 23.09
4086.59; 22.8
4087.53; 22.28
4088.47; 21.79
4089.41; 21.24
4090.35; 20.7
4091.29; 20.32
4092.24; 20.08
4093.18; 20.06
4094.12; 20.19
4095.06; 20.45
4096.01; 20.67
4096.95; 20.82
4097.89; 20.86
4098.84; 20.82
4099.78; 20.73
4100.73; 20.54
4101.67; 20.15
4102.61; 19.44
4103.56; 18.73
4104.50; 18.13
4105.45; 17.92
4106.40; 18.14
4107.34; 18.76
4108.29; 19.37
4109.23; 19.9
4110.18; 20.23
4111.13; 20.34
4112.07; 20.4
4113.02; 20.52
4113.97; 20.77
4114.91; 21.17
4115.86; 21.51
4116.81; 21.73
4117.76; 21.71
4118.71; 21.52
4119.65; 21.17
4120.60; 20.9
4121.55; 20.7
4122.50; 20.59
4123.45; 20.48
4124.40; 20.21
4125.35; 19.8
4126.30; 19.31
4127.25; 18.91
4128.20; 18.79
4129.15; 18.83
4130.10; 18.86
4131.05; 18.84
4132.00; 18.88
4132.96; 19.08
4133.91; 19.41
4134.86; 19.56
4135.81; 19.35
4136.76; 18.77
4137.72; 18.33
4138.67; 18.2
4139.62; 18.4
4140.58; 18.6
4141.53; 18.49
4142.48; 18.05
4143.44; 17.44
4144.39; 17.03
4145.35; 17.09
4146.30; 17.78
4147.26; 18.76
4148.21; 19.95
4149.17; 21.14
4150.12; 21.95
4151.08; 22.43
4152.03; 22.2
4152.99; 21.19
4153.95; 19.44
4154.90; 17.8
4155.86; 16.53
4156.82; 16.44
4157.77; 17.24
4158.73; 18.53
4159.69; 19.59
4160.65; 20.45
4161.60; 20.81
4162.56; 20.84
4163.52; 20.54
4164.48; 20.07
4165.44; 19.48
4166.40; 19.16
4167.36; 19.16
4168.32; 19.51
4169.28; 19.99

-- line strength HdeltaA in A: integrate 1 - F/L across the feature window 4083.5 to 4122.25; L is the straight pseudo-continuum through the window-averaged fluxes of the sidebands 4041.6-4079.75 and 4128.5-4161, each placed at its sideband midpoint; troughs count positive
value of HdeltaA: -1.7 A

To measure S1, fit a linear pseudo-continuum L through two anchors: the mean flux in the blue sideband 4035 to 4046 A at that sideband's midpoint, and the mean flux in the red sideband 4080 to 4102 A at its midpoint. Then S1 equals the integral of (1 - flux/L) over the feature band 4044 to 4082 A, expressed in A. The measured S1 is 1.6 A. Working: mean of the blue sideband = 21.7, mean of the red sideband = 21.3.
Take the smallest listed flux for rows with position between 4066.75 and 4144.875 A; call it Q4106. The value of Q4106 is 17.03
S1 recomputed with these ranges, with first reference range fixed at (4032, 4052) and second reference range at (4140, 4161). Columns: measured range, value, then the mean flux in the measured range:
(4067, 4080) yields 0.9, 19.6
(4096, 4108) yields 0.4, 19.6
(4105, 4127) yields -0.4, 20.3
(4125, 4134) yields 0.2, 19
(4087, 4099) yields -0.1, 20.8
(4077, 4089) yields -0.6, 21.9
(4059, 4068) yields 0.9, 19.2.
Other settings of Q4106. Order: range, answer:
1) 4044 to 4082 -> 18.53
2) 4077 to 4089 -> 19.96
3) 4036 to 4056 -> 20.78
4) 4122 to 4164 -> 16.44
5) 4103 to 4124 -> 17.92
